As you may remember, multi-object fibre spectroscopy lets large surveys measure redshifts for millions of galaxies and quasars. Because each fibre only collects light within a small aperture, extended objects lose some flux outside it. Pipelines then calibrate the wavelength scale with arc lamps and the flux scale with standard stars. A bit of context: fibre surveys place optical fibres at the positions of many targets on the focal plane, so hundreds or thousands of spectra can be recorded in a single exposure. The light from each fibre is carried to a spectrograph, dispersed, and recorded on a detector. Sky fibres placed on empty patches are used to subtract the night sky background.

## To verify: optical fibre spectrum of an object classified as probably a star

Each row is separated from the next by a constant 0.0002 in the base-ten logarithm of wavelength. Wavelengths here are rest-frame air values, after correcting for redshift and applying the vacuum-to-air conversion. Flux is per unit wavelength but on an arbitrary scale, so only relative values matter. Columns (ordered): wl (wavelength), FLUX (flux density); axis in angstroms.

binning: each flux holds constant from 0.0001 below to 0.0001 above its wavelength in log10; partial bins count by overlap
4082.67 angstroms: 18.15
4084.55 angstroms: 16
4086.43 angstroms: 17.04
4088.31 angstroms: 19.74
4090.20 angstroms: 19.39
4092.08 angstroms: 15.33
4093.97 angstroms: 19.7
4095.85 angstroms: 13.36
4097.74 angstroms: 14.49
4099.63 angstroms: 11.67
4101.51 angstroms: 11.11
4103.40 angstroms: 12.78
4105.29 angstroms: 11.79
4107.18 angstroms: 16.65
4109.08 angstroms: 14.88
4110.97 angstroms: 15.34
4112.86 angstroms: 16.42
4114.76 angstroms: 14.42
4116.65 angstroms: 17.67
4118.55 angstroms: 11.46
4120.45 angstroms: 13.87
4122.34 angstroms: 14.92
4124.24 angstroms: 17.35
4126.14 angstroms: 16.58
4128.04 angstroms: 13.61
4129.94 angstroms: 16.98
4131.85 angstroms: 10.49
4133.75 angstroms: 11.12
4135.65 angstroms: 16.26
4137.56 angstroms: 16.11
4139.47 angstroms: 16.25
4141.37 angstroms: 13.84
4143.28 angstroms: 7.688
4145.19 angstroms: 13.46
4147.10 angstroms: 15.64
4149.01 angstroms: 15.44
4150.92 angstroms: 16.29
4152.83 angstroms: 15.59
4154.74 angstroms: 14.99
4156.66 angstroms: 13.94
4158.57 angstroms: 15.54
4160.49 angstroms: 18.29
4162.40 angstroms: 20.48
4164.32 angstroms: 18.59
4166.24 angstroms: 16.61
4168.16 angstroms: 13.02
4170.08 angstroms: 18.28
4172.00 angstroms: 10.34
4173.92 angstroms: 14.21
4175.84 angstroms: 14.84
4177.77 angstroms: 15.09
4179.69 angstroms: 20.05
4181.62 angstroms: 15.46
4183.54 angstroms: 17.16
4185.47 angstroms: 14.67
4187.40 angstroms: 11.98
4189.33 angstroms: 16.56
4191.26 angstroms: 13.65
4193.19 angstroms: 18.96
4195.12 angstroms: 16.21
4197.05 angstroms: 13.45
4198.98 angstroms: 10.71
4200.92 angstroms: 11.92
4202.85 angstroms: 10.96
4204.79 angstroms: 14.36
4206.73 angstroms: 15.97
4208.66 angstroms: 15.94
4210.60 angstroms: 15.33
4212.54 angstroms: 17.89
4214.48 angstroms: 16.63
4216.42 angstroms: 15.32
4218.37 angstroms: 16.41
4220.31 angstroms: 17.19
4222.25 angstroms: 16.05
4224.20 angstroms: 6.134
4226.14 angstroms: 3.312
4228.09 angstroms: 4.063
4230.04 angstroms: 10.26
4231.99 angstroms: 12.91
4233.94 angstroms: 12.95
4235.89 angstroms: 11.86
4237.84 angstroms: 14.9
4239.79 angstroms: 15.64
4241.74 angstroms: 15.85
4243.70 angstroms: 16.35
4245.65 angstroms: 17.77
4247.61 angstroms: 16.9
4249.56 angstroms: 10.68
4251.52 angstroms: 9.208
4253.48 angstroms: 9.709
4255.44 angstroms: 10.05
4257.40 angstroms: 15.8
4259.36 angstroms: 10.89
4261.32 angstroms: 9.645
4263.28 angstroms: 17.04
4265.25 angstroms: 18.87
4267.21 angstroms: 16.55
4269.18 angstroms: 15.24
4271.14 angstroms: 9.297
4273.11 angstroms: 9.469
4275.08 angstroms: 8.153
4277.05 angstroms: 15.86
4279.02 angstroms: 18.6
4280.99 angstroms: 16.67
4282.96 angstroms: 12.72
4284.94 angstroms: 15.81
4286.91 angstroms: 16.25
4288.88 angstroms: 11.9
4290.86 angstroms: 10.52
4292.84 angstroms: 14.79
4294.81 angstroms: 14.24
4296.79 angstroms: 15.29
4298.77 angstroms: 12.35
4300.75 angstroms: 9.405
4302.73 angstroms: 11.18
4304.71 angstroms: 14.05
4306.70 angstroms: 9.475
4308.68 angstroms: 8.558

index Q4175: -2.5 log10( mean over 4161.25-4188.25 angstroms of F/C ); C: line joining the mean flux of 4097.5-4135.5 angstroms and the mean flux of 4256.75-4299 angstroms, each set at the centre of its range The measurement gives -0.12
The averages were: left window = 14.2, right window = 13.9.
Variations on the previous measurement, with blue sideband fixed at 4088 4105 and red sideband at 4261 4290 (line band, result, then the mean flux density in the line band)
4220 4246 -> 0.173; 12.3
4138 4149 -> 0.084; 13.7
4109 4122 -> 0.002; 14.9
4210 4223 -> -0.138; 16.4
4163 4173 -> -0.062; 15.5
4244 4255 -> 0.112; 12.9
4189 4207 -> 0.032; 14.1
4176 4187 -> -0.106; 16.1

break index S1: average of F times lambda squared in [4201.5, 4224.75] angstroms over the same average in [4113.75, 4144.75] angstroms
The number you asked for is 1.1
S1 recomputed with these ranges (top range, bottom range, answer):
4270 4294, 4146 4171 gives 0.87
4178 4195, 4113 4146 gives 1.15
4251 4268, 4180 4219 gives 0.90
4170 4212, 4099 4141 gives 1.06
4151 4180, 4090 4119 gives 1.11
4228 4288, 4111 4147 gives 1.00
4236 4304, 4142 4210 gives 0.95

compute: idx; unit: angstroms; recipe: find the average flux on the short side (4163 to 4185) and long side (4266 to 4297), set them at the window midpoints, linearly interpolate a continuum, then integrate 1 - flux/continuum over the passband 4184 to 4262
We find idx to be 8.0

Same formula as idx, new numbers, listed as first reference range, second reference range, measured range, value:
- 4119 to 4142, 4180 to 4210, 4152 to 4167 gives -2.1 angstroms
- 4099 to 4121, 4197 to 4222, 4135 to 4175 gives -2.4 angstroms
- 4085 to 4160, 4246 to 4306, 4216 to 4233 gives 3.3 angstroms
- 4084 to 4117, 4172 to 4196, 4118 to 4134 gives 1.2 angstroms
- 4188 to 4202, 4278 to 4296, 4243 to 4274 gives 2.6 angstroms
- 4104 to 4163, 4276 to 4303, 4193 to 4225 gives -0.3 angstroms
